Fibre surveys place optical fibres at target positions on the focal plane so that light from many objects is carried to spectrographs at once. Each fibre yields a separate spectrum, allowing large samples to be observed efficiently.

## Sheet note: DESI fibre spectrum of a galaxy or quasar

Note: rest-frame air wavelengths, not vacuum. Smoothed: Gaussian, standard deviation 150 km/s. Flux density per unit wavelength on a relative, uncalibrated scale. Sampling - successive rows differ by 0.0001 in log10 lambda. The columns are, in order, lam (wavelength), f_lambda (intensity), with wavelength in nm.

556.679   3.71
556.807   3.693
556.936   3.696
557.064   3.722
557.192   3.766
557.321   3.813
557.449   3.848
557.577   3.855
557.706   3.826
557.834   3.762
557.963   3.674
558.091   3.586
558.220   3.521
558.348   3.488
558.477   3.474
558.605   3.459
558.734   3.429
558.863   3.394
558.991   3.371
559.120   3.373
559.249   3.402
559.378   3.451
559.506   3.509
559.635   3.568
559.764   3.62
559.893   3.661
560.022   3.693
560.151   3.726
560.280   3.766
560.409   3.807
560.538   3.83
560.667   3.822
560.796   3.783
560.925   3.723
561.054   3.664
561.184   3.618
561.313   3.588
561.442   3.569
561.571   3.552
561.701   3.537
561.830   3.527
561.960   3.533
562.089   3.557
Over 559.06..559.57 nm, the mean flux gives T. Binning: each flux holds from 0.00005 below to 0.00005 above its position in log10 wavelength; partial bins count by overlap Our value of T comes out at 3.44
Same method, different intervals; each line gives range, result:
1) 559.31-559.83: 3.54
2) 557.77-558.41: 3.61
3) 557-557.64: 3.8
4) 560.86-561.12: 3.69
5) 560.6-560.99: 3.78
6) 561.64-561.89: 3.54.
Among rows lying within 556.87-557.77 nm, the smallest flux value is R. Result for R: 3.696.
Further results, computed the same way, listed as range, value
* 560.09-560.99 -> 3.723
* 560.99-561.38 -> 3.588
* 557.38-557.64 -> 3.848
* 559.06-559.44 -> 3.373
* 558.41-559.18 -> 3.371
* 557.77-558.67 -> 3.459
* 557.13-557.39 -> 3.766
